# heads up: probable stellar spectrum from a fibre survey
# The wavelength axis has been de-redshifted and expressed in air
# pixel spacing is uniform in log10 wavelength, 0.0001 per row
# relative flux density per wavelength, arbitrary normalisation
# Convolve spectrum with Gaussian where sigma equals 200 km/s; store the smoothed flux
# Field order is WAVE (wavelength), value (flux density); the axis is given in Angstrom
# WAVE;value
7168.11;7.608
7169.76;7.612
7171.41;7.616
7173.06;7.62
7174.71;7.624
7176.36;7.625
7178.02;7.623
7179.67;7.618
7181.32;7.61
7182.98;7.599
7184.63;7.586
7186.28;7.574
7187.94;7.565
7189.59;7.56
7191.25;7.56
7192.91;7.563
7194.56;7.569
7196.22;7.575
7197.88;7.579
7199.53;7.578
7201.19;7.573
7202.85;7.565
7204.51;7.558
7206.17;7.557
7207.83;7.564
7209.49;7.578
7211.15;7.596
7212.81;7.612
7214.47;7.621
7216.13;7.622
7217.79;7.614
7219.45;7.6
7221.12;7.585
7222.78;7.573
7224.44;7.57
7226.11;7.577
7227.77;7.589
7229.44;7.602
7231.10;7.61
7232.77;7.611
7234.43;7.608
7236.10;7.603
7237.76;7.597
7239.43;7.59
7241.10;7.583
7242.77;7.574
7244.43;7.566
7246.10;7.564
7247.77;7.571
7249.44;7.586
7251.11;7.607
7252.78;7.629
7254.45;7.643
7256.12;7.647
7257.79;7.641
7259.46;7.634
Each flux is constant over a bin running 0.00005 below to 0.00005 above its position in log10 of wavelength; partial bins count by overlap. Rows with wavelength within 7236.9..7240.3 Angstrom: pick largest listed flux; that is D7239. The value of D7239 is 7.597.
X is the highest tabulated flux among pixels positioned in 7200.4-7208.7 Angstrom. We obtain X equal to 7.573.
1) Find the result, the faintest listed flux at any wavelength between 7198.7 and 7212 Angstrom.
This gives 7.557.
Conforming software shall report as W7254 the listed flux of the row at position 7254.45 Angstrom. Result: 7.643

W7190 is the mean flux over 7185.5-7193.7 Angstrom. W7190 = 7.56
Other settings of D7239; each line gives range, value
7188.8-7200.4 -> 7.579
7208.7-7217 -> 7.622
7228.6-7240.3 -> 7.611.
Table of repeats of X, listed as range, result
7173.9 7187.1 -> 7.625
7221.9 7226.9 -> 7.577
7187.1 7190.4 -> 7.565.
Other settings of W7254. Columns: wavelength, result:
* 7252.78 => 7.629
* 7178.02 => 7.623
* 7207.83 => 7.564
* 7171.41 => 7.616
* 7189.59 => 7.56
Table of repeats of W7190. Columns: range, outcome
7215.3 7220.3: 7.61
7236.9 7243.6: 7.59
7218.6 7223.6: 7.58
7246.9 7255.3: 7.61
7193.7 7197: 7.58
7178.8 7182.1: 7.63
